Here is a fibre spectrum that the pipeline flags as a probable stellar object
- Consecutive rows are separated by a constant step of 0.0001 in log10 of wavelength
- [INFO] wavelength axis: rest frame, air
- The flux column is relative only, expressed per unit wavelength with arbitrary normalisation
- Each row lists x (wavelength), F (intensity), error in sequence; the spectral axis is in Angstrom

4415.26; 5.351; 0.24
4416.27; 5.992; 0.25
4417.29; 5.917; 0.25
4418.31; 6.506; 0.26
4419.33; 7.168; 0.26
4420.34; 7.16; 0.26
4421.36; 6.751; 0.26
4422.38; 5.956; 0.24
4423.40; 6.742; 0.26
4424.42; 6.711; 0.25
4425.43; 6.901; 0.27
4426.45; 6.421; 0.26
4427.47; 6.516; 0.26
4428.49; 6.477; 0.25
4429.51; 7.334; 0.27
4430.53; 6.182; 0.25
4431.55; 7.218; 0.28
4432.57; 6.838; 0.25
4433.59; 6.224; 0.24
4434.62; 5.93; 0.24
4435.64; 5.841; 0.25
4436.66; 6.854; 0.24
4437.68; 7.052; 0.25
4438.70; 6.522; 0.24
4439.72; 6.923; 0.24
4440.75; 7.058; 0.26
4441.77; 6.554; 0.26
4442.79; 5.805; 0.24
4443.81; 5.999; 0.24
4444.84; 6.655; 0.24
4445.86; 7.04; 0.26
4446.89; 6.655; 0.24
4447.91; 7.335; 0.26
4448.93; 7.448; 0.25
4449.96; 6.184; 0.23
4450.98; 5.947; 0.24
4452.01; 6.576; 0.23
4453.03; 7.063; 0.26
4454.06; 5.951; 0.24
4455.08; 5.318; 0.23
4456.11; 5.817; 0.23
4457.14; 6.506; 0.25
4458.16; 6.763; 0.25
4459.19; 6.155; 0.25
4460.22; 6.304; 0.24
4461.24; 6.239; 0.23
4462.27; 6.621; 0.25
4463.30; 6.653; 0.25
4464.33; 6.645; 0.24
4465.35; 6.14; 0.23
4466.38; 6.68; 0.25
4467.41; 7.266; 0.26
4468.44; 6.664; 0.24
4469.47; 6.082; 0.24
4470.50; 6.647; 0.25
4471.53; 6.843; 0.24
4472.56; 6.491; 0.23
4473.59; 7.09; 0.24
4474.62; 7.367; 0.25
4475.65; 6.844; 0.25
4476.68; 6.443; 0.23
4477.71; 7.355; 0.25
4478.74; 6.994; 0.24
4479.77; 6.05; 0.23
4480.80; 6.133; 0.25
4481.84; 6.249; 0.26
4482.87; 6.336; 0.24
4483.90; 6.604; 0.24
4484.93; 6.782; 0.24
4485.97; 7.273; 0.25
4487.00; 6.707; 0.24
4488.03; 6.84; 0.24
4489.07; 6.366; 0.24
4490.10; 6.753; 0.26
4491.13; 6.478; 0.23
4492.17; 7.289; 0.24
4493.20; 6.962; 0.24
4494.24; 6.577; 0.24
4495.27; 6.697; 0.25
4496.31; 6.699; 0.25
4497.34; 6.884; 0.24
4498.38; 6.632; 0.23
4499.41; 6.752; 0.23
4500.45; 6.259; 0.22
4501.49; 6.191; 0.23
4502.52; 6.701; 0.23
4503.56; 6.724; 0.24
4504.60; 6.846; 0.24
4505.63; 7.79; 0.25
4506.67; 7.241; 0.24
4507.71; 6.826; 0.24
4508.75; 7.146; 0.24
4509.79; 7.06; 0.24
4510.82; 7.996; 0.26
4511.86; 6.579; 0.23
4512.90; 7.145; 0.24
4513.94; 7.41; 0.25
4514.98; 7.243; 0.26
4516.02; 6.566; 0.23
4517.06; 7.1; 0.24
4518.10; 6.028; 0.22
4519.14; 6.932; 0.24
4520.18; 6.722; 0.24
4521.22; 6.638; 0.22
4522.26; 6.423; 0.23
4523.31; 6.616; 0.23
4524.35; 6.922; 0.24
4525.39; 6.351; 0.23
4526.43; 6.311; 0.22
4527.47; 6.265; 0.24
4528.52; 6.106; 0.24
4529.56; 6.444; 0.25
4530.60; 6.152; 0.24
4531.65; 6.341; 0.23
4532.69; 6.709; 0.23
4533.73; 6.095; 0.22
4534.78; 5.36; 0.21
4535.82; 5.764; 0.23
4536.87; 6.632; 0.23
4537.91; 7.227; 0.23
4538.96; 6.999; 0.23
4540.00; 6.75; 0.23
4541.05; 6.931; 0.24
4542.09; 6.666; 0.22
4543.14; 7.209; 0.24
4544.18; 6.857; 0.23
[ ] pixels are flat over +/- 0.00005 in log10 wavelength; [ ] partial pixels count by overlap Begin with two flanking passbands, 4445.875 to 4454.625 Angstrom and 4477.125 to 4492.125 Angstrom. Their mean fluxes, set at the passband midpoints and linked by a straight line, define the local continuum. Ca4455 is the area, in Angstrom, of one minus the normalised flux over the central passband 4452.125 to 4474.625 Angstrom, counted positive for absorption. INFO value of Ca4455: 0.6 Angstrom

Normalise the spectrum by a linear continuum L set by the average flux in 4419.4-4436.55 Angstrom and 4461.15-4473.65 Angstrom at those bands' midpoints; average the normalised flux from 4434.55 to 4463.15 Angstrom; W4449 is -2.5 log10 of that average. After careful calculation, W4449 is 0.02 mag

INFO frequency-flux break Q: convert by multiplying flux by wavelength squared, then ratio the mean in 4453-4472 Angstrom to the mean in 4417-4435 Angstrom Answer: 0.99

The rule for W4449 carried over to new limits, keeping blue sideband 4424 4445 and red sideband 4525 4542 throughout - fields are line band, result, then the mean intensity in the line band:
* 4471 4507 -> -0.04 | 6.75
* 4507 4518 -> -0.10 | 7.07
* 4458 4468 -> 0.00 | 6.54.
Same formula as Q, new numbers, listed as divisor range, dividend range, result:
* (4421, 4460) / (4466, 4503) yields 1.05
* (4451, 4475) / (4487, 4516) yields 1.08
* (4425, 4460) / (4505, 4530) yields 1.08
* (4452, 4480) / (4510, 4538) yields 1.03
